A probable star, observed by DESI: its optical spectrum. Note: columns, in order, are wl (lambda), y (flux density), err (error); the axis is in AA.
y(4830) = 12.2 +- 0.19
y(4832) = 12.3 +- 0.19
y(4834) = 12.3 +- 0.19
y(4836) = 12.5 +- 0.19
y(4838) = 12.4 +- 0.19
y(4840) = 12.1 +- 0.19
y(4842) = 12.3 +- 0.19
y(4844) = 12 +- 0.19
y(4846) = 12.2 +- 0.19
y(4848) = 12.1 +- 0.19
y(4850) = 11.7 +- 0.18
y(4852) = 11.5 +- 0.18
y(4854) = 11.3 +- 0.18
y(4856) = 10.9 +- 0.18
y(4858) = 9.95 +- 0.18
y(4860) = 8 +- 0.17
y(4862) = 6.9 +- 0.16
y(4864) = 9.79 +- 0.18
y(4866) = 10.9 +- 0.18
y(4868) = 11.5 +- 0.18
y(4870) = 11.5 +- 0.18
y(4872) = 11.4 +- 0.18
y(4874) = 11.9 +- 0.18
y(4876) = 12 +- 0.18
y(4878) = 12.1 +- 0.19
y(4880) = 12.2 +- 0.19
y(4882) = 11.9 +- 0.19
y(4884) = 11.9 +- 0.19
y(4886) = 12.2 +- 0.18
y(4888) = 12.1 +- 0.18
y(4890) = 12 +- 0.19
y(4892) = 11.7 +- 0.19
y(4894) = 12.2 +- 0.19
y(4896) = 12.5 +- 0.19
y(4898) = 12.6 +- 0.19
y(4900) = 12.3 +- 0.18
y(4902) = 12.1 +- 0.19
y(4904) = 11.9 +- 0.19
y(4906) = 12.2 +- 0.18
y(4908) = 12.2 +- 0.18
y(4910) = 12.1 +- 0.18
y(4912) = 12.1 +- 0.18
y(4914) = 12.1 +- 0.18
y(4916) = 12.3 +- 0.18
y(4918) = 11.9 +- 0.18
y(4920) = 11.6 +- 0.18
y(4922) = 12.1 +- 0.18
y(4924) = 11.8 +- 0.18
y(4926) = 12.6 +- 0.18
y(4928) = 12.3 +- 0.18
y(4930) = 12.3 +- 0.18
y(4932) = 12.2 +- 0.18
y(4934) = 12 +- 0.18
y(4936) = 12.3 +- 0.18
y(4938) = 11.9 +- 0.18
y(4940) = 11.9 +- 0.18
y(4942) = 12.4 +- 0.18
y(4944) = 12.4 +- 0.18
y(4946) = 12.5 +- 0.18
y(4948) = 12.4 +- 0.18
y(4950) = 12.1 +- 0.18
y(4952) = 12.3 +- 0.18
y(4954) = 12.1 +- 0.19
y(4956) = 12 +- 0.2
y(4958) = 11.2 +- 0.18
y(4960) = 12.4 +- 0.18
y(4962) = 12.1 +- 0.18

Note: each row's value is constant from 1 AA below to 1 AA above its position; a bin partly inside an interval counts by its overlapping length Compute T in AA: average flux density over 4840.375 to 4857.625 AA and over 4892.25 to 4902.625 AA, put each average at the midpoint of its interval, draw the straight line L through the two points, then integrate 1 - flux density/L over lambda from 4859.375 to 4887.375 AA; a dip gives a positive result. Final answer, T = 2.2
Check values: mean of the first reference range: 11.7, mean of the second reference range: 12.3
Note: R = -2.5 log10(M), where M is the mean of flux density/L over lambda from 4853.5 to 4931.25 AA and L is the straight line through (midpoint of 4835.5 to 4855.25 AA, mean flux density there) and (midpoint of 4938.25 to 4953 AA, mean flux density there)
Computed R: 0.045 mag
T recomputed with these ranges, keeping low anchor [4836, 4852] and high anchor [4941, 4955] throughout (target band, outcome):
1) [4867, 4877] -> 0.4 AA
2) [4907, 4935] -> 0.3 AA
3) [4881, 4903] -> 0.1 AA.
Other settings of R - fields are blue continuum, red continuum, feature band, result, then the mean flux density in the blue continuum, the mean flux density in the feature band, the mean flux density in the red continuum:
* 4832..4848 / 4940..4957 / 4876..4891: 0.02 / 12.2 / 12.1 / 12.3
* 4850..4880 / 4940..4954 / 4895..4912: -0.07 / 10.8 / 12.2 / 12.3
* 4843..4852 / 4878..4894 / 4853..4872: 0.18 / 11.9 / 10.2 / 12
